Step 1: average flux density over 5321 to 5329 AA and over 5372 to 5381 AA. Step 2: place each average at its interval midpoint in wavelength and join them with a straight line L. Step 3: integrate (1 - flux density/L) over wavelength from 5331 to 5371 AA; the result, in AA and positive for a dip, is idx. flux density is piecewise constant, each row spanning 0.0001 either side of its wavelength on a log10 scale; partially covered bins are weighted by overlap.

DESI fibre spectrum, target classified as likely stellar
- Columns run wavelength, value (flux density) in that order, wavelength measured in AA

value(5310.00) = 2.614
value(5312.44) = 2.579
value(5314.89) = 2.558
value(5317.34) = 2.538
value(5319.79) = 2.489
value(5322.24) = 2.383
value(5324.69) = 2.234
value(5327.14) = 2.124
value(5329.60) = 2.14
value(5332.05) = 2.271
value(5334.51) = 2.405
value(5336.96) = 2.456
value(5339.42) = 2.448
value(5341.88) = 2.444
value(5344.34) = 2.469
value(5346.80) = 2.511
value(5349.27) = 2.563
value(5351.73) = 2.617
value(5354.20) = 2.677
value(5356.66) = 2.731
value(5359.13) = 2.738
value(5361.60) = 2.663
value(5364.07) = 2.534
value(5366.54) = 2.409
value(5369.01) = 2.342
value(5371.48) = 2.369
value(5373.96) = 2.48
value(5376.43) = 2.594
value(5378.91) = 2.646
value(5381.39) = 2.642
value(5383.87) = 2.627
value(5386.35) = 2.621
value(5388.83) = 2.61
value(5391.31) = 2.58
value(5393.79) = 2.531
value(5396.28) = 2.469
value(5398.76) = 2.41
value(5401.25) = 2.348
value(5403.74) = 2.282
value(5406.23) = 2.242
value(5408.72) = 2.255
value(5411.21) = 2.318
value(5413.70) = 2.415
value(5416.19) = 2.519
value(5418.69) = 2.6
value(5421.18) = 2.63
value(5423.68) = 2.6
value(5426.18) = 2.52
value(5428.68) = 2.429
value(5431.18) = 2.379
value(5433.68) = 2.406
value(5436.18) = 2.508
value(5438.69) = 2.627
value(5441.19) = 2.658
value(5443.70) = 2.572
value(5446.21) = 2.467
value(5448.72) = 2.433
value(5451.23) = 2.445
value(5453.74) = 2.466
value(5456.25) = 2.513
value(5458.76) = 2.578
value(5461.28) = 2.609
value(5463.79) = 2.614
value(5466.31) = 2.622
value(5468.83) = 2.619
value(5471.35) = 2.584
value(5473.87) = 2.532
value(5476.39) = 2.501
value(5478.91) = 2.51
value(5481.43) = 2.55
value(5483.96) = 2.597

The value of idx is -1.91 AA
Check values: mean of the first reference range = 2.24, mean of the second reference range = 2.56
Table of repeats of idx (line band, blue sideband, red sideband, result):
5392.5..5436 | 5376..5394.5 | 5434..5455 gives 2.2 AA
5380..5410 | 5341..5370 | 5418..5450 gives 0.9 AA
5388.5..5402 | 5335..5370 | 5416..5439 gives 0.2 AA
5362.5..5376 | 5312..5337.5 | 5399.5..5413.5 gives -0.6 AA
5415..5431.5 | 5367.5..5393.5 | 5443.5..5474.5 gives 0.1 AA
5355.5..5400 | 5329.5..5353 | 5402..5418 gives -3.0 AA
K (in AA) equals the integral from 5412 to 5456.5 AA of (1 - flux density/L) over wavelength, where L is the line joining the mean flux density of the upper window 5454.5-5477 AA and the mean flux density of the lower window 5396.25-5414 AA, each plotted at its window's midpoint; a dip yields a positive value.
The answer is -1.1 AA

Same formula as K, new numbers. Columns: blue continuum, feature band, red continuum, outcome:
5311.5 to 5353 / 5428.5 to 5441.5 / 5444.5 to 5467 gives 0.1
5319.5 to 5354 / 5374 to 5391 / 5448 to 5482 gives -1.1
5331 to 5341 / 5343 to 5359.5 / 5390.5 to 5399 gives -1.2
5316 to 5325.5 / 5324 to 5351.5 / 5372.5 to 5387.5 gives 1.0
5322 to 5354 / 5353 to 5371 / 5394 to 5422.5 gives -1.3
